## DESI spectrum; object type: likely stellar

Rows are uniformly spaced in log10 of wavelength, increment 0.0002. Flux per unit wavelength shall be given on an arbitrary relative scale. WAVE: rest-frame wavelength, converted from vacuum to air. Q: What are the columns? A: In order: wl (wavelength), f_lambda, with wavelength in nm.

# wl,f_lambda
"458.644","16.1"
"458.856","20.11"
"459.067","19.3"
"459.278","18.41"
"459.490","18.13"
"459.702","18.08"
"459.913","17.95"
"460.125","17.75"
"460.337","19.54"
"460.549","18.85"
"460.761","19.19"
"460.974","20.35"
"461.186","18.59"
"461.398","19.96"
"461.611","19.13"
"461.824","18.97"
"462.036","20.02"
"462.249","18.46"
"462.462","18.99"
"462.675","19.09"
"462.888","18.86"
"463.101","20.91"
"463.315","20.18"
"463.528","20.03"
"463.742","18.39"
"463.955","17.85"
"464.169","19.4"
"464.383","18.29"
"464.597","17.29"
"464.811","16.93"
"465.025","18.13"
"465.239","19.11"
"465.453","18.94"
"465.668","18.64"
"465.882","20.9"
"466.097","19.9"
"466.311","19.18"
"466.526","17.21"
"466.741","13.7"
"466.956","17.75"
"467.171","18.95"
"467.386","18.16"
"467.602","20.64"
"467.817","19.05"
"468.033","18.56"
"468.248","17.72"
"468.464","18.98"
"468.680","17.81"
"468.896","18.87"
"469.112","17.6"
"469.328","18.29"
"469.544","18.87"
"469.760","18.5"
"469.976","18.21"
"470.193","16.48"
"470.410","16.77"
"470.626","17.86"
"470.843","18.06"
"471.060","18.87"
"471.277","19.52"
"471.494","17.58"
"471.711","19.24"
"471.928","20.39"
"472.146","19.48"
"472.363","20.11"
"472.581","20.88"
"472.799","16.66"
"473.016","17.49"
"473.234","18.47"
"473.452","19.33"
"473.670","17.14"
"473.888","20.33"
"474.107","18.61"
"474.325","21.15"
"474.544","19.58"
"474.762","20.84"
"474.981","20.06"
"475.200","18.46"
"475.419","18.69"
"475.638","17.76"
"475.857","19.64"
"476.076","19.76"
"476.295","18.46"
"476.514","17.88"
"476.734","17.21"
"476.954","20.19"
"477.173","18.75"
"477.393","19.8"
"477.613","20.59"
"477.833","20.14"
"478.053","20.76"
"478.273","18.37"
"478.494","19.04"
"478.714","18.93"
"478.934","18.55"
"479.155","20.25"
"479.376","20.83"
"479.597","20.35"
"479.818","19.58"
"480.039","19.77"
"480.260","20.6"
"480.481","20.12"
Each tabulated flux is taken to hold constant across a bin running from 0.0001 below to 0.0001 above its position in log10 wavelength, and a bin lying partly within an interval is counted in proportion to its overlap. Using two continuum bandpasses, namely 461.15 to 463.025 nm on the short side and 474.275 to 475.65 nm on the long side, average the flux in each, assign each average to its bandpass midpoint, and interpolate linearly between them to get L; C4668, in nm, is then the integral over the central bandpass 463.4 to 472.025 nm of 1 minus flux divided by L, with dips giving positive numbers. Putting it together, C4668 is 0.41 nm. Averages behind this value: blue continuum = 19.2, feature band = 18.4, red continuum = 19.5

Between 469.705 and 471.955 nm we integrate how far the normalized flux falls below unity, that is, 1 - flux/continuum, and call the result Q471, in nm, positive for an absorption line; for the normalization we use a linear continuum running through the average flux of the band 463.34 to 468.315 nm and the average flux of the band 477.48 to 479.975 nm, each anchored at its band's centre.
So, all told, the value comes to 0.09 nm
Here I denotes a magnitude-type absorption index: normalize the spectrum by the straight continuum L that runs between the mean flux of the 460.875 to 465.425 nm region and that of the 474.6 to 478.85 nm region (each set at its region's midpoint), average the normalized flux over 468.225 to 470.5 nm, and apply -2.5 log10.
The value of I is 0.06 mag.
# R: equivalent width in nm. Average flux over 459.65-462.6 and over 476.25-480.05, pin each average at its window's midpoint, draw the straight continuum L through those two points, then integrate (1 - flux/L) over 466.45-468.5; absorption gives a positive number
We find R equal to 0.12 nm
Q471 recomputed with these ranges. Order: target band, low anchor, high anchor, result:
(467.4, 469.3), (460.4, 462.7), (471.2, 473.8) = 0.040 nm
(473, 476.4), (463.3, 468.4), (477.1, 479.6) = 0.032 nm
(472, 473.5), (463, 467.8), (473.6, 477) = 0.004 nm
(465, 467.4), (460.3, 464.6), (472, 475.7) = 0.098 nm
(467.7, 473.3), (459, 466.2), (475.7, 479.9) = 0.207 nm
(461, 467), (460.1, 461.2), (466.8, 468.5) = 0.036 nm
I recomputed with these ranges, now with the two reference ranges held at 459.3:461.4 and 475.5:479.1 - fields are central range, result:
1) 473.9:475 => -0.06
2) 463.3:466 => 0.01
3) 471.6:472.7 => -0.05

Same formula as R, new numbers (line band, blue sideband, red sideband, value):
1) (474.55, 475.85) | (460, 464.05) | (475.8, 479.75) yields 0.010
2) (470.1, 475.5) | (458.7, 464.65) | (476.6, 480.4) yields 0.144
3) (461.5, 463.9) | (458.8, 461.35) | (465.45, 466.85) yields -0.092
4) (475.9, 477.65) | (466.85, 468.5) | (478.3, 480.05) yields 0.033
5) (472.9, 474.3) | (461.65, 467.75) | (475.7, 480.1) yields 0.036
